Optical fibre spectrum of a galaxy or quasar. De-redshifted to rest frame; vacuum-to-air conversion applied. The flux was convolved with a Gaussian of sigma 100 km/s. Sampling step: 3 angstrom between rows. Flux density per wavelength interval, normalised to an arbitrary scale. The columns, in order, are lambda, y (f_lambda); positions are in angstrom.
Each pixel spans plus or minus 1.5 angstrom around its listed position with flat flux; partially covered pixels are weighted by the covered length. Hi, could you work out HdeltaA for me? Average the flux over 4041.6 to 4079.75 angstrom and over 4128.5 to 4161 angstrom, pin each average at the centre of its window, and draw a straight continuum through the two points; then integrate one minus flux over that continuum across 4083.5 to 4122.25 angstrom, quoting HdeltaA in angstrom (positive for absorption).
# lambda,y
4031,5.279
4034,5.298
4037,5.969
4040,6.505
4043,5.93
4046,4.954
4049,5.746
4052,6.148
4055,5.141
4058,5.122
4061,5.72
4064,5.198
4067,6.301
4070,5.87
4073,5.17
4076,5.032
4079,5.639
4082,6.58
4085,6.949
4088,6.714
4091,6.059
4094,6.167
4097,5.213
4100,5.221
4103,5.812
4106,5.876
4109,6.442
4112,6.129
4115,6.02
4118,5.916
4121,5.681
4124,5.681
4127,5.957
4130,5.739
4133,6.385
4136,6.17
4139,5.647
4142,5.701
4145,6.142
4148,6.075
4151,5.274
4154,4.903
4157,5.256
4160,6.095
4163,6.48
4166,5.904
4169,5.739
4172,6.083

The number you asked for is -2.6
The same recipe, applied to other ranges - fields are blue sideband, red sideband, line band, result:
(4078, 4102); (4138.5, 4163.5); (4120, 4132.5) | 0.1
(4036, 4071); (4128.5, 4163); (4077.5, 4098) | -1.7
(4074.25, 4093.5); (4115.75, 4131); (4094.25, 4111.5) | 0.6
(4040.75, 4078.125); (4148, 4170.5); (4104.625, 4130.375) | -1.4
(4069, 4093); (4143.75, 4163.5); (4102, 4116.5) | -0.4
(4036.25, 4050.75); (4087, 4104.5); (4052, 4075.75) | 1.3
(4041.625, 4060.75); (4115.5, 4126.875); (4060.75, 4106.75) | -1.6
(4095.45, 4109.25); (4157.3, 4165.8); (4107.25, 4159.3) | 0.3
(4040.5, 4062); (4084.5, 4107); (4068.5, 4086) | -0.1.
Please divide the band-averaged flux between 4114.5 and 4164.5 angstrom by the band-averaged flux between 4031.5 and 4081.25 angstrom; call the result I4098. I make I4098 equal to 1.0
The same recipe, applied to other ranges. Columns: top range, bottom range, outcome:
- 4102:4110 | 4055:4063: 1.13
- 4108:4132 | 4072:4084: 1.05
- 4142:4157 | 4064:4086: 0.95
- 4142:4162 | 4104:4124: 0.94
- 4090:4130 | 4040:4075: 1.04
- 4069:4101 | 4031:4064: 1.05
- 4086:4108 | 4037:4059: 1.04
